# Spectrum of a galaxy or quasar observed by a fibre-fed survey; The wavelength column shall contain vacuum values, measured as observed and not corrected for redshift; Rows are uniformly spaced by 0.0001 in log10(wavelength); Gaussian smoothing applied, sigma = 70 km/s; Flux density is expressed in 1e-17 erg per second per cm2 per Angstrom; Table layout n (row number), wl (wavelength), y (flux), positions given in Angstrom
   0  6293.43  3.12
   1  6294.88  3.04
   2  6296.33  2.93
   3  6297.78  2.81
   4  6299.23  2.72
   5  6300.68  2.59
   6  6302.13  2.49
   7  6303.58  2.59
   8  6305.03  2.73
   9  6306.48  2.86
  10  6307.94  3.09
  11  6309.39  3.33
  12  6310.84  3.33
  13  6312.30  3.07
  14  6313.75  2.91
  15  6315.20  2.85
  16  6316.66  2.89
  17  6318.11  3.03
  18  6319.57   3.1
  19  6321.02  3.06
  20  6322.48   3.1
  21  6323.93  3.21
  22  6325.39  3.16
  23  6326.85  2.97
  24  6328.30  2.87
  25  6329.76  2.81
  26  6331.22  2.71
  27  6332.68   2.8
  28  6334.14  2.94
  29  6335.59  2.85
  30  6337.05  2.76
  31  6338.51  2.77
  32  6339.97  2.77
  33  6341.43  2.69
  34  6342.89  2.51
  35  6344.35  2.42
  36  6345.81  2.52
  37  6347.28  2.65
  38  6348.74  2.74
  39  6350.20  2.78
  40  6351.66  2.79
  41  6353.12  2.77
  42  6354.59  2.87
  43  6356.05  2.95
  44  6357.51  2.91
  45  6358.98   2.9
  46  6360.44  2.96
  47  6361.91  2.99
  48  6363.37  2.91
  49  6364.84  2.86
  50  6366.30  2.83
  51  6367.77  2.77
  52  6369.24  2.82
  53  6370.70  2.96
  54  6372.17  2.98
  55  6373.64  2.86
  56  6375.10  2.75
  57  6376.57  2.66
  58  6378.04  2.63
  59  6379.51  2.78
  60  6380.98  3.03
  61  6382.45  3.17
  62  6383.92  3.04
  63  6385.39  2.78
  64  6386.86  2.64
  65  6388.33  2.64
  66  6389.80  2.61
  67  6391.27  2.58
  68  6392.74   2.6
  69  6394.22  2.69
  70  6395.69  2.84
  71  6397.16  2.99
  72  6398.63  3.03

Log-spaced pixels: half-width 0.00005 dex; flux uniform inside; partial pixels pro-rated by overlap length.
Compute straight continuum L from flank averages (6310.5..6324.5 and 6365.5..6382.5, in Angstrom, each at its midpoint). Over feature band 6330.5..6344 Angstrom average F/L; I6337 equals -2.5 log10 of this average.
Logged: 0.09 mag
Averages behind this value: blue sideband 3.05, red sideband 2.84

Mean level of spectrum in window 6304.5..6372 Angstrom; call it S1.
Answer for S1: 2.88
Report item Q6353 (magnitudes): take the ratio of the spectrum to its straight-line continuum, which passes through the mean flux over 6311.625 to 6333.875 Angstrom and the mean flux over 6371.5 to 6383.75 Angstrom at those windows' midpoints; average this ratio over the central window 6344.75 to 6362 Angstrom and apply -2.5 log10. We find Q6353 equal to 0.04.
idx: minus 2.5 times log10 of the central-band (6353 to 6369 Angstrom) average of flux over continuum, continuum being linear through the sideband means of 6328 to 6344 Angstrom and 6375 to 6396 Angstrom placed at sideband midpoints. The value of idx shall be -0.05 mag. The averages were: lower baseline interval 2.76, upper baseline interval 2.76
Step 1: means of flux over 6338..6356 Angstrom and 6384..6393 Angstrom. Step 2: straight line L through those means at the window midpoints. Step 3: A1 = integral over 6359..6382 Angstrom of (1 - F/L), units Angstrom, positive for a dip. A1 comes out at -1.5 Angstrom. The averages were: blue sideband 2.7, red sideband 2.67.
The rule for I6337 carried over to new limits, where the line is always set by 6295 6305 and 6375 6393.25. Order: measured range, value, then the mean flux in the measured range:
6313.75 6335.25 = -0.089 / 2.96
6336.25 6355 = 0.020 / 2.69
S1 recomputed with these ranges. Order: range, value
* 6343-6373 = 2.81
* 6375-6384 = 2.86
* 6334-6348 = 2.68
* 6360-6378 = 2.85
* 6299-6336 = 2.93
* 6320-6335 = 2.97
